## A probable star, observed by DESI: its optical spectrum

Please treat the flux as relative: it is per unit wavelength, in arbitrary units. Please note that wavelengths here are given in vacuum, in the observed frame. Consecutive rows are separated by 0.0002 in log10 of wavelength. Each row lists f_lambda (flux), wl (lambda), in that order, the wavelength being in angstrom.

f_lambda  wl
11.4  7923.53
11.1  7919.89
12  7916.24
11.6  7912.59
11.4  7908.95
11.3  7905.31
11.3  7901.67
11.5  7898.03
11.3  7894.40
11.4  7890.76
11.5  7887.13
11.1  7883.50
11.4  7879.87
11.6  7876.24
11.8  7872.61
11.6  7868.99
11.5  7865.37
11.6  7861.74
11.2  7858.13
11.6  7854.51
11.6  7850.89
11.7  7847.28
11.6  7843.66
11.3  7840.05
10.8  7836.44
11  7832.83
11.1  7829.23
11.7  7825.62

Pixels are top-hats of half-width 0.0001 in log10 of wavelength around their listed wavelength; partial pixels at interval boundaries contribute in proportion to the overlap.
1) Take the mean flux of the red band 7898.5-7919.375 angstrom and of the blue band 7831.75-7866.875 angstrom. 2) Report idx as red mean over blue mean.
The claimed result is 1.0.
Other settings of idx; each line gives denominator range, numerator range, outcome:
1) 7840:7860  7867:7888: 1.00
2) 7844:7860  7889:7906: 0.99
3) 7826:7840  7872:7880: 1.05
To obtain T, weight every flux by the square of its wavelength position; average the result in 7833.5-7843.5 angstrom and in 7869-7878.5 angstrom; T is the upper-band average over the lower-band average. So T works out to 1.06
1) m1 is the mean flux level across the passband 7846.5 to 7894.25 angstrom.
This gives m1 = 11.5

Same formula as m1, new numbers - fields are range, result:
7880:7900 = 11.4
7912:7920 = 11.6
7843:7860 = 11.5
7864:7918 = 11.5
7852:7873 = 11.5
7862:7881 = 11.6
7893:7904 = 11.4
